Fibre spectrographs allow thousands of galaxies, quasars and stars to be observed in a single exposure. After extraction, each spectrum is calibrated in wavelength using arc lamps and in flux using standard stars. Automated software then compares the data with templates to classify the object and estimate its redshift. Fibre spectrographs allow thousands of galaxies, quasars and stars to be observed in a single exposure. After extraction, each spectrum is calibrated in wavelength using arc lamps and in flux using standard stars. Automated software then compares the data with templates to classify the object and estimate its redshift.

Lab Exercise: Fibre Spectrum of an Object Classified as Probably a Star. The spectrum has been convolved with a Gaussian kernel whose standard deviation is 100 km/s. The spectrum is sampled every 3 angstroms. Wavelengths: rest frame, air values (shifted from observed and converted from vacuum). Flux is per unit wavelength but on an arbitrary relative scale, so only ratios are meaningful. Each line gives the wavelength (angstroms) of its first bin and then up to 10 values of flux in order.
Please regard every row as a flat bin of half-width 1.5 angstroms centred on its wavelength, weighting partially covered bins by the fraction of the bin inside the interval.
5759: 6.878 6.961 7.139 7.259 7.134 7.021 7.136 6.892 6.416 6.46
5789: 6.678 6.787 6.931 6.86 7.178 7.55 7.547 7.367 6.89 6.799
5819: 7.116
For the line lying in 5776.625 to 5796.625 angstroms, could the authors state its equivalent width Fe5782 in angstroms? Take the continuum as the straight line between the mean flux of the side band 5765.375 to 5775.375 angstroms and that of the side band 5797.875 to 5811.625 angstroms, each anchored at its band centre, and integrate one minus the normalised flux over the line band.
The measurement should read 1.4 angstroms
